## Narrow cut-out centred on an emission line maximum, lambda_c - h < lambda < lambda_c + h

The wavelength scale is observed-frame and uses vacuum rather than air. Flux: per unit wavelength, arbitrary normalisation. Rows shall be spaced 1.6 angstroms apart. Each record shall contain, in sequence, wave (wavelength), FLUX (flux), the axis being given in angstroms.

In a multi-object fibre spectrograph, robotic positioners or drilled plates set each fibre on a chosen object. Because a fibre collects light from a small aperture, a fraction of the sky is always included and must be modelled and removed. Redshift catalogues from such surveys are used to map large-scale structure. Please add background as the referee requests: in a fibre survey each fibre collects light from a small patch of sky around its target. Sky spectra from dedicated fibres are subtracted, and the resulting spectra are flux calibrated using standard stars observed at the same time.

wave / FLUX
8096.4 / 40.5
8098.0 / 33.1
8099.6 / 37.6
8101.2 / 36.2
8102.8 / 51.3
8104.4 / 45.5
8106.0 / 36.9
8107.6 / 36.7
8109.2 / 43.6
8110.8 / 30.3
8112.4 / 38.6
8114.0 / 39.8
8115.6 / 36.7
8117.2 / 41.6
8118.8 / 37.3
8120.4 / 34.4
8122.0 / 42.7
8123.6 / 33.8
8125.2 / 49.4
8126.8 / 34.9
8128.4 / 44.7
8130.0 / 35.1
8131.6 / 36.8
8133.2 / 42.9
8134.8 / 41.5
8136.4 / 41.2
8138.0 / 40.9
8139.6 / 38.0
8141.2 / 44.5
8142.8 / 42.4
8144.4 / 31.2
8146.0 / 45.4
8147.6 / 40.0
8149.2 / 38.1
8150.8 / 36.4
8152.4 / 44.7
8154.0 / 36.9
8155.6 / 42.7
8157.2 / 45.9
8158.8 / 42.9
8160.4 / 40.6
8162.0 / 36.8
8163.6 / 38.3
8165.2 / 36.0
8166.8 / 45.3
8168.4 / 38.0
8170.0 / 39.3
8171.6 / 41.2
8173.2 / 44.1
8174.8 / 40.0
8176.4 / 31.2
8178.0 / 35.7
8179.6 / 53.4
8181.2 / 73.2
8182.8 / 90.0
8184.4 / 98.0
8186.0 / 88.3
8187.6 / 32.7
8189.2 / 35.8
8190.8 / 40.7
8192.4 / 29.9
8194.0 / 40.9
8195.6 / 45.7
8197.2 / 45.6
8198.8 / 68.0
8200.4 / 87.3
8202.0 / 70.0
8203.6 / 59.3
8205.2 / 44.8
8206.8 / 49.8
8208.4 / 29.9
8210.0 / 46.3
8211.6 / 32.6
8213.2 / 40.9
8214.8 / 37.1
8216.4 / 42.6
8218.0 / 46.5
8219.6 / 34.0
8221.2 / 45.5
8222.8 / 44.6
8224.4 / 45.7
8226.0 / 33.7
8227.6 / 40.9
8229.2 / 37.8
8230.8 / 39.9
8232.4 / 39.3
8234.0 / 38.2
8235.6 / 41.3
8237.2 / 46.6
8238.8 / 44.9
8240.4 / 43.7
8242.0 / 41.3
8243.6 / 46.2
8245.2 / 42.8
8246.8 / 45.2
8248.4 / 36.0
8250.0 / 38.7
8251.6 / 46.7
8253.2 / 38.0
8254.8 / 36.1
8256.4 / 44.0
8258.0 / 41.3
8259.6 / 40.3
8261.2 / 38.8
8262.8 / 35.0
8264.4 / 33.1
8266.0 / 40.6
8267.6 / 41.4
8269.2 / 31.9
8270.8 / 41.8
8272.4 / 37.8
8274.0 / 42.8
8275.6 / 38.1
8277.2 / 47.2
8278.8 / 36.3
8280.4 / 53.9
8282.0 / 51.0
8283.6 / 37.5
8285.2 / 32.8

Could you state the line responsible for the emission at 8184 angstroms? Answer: [S II] 6716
